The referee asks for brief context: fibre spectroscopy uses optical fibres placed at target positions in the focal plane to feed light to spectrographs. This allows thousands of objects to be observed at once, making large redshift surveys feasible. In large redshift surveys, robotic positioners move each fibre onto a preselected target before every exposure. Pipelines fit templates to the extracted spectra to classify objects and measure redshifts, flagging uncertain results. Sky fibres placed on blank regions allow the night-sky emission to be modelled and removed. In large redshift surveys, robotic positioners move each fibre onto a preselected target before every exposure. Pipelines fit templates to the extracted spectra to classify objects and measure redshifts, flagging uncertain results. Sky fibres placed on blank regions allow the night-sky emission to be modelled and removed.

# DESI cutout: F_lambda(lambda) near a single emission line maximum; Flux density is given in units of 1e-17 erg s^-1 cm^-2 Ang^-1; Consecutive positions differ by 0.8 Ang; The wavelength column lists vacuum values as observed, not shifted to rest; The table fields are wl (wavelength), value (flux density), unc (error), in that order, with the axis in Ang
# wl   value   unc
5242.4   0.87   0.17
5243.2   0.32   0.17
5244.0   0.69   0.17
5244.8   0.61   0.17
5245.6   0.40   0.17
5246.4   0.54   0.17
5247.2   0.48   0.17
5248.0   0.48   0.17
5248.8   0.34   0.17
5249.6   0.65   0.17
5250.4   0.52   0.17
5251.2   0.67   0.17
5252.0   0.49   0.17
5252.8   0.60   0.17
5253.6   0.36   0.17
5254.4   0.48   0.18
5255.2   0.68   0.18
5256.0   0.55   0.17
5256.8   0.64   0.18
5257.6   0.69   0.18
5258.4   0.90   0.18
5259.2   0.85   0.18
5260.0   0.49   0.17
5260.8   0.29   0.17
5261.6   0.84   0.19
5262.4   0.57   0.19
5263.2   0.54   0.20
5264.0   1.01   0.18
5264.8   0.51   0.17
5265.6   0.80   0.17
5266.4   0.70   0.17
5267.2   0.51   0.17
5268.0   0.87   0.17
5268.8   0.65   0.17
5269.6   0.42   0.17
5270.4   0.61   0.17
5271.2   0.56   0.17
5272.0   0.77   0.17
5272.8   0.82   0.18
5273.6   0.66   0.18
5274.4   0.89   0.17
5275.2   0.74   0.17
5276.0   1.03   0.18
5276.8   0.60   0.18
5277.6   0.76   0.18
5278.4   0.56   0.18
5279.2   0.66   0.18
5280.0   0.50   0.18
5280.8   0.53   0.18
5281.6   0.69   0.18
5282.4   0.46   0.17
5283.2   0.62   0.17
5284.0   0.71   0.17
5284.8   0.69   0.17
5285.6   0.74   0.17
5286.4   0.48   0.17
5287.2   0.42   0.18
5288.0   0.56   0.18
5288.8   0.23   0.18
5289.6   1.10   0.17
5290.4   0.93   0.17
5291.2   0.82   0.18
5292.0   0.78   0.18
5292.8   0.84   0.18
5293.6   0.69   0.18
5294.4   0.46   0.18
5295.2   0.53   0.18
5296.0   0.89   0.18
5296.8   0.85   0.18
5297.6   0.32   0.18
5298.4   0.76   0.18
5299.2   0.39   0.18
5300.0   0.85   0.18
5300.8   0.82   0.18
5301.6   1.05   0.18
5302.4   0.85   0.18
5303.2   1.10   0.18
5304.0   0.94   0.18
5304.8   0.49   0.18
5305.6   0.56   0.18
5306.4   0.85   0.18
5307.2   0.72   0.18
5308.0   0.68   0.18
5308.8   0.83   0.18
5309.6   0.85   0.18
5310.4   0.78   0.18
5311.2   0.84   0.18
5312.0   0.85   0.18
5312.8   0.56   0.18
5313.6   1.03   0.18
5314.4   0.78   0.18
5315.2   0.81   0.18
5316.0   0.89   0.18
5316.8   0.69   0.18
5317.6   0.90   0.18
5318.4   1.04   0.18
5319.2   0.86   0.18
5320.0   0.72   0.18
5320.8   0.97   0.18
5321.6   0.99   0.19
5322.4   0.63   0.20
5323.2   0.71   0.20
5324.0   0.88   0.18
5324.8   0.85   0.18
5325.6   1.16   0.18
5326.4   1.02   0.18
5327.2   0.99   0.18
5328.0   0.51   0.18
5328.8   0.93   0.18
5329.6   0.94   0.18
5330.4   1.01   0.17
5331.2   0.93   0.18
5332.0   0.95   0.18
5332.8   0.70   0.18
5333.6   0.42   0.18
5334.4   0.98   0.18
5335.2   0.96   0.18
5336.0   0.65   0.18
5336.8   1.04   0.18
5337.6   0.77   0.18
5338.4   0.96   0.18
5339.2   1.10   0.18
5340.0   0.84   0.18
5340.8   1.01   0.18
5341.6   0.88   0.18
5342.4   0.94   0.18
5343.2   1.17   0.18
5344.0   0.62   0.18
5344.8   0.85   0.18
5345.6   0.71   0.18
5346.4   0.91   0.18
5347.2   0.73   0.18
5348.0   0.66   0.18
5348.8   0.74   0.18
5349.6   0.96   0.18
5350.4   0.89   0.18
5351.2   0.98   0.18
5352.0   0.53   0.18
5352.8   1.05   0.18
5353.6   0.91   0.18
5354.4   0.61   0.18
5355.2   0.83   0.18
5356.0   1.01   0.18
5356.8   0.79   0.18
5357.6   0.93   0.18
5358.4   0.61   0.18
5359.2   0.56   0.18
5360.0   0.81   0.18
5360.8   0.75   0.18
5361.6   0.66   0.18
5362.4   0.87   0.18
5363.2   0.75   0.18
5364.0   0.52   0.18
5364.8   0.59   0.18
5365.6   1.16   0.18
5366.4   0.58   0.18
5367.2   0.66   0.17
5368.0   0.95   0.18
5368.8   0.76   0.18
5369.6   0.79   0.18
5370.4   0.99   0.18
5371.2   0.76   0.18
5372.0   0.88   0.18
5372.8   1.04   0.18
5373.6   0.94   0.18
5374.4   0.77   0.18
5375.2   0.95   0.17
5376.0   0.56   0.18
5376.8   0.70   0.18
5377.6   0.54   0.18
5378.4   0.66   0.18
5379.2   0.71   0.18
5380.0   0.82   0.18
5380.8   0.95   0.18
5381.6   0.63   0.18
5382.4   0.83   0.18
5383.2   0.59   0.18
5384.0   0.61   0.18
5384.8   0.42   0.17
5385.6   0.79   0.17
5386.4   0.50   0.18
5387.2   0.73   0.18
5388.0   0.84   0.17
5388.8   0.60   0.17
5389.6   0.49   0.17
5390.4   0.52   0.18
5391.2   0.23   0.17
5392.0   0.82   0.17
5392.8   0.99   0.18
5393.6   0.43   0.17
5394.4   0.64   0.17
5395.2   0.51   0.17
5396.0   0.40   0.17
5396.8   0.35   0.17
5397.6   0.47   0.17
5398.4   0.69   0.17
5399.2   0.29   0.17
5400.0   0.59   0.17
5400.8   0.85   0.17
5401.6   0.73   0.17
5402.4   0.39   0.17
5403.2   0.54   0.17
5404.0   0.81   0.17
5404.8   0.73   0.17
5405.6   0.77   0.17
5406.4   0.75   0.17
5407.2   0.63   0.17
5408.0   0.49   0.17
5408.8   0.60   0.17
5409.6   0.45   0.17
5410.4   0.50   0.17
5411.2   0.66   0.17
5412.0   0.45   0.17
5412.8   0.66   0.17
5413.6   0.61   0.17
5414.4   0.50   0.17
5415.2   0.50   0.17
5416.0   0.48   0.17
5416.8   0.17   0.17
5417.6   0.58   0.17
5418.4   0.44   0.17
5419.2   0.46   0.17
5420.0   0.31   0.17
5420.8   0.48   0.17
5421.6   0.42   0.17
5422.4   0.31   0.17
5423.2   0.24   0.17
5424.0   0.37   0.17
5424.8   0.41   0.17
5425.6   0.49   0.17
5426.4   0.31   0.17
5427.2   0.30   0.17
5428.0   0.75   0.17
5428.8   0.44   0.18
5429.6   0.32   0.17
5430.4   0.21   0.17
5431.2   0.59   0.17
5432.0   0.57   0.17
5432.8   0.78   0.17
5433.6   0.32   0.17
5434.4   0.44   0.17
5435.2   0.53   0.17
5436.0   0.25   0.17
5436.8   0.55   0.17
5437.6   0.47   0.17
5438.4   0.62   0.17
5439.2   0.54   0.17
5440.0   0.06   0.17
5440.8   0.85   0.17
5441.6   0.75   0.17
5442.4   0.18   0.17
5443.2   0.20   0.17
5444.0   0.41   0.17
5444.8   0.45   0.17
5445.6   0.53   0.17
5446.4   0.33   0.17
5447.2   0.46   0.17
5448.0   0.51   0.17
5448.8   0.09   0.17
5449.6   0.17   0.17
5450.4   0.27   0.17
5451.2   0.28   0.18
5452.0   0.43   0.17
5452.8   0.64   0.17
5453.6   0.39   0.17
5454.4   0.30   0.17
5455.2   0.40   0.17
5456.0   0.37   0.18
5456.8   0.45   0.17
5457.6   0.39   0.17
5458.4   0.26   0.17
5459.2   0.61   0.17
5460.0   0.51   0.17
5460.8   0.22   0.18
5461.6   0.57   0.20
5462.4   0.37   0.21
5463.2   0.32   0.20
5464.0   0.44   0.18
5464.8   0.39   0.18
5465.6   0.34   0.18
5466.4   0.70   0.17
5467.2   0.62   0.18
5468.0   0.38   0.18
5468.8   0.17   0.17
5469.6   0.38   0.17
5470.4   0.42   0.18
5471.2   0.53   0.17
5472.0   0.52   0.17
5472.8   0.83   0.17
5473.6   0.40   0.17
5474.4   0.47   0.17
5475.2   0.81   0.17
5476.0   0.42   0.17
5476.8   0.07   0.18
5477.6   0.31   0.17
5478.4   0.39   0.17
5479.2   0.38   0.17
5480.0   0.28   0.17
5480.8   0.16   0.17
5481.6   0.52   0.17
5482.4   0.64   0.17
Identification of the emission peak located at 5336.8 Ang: C III] 1909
